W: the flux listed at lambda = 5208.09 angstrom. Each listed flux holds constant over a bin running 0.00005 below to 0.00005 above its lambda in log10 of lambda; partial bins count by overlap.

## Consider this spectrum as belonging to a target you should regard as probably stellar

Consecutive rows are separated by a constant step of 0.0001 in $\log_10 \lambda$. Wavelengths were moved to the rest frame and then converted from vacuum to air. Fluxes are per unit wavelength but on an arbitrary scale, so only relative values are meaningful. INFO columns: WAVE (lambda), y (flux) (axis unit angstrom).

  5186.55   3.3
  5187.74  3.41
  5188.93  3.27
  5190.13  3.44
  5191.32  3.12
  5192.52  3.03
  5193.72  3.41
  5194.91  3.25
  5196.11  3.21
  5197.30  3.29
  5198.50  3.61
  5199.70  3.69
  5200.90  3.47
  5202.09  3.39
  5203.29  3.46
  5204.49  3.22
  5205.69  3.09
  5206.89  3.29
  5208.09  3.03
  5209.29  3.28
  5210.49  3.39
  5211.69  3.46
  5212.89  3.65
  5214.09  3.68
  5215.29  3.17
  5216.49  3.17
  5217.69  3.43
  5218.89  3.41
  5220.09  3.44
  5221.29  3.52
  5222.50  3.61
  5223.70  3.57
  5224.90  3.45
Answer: 3.03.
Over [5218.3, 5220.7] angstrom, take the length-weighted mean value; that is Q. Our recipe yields 3.43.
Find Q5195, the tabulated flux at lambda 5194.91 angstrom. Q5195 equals 3.25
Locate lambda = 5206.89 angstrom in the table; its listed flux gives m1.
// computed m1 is 3.29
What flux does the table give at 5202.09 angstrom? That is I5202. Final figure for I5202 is 3.39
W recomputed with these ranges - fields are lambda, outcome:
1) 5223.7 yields 3.57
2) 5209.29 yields 3.28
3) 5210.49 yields 3.39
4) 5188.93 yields 3.27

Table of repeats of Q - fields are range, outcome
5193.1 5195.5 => 3.33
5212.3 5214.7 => 3.66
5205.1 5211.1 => 3.21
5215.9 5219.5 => 3.34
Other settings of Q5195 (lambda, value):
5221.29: 3.52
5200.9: 3.47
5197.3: 3.29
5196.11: 3.21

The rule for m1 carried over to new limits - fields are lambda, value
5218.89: 3.41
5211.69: 3.46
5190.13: 3.44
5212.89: 3.65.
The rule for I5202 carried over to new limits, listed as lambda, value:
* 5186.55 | 3.3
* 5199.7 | 3.69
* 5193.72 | 3.41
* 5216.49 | 3.17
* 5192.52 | 3.03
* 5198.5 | 3.61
